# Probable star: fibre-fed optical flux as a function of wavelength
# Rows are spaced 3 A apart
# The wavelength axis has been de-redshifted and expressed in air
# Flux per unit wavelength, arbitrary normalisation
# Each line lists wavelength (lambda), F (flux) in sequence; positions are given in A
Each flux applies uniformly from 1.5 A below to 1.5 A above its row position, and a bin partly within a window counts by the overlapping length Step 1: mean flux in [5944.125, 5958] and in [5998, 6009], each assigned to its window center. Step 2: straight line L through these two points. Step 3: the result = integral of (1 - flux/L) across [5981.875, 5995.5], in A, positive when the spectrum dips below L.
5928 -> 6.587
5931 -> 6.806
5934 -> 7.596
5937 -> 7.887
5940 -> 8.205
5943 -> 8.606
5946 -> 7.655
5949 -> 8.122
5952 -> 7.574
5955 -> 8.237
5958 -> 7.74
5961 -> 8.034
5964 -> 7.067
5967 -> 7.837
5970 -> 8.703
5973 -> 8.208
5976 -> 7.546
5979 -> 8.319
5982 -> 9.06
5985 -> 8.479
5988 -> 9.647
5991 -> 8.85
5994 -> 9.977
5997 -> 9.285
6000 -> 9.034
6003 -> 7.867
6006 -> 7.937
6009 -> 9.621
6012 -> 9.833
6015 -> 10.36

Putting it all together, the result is -1.4 A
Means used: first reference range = 7.9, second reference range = 8.51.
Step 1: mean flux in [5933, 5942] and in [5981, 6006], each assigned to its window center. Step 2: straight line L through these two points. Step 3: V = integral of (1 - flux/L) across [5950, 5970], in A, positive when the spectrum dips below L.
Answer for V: 1.3 A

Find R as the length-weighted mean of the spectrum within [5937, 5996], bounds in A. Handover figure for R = 8.31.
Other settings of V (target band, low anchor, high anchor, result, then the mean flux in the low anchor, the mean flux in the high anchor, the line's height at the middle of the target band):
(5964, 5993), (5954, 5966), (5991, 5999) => 0.6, 7.75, 9.45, 8.65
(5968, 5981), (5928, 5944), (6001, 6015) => 0.3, 7.68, 8.99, 8.38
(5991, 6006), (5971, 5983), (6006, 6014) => 0.2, 8.27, 9.43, 9.03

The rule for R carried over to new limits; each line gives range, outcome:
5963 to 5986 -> 8.17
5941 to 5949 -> 8.13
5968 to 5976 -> 8.25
